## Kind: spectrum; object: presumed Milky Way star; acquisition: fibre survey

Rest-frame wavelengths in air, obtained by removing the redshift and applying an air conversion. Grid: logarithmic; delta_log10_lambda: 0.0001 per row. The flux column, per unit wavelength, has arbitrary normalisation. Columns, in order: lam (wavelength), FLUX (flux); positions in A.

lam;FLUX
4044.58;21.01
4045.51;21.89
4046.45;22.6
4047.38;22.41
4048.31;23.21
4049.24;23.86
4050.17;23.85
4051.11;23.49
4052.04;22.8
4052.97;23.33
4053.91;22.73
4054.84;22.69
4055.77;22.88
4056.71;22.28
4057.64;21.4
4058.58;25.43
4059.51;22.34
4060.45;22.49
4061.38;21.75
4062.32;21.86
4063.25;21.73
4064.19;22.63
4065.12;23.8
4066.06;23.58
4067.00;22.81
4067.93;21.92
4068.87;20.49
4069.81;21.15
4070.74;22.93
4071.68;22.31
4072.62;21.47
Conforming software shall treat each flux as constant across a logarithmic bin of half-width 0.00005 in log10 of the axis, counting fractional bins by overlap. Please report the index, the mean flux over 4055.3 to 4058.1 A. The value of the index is 22.2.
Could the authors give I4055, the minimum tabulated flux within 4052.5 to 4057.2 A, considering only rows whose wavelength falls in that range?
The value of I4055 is 22.28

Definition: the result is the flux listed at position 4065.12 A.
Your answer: 23.8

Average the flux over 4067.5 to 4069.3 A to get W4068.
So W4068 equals 21.2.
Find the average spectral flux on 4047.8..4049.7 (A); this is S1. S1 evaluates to 23.6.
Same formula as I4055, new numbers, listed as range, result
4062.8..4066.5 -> 21.73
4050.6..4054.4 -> 22.73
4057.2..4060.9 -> 21.4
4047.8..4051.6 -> 23.21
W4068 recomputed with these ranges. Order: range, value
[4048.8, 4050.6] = 23.9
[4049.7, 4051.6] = 23.6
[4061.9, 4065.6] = 22.5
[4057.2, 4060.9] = 22.9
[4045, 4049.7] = 22.8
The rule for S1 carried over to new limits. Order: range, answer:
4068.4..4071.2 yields 21.5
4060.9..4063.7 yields 21.8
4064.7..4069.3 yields 22.5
